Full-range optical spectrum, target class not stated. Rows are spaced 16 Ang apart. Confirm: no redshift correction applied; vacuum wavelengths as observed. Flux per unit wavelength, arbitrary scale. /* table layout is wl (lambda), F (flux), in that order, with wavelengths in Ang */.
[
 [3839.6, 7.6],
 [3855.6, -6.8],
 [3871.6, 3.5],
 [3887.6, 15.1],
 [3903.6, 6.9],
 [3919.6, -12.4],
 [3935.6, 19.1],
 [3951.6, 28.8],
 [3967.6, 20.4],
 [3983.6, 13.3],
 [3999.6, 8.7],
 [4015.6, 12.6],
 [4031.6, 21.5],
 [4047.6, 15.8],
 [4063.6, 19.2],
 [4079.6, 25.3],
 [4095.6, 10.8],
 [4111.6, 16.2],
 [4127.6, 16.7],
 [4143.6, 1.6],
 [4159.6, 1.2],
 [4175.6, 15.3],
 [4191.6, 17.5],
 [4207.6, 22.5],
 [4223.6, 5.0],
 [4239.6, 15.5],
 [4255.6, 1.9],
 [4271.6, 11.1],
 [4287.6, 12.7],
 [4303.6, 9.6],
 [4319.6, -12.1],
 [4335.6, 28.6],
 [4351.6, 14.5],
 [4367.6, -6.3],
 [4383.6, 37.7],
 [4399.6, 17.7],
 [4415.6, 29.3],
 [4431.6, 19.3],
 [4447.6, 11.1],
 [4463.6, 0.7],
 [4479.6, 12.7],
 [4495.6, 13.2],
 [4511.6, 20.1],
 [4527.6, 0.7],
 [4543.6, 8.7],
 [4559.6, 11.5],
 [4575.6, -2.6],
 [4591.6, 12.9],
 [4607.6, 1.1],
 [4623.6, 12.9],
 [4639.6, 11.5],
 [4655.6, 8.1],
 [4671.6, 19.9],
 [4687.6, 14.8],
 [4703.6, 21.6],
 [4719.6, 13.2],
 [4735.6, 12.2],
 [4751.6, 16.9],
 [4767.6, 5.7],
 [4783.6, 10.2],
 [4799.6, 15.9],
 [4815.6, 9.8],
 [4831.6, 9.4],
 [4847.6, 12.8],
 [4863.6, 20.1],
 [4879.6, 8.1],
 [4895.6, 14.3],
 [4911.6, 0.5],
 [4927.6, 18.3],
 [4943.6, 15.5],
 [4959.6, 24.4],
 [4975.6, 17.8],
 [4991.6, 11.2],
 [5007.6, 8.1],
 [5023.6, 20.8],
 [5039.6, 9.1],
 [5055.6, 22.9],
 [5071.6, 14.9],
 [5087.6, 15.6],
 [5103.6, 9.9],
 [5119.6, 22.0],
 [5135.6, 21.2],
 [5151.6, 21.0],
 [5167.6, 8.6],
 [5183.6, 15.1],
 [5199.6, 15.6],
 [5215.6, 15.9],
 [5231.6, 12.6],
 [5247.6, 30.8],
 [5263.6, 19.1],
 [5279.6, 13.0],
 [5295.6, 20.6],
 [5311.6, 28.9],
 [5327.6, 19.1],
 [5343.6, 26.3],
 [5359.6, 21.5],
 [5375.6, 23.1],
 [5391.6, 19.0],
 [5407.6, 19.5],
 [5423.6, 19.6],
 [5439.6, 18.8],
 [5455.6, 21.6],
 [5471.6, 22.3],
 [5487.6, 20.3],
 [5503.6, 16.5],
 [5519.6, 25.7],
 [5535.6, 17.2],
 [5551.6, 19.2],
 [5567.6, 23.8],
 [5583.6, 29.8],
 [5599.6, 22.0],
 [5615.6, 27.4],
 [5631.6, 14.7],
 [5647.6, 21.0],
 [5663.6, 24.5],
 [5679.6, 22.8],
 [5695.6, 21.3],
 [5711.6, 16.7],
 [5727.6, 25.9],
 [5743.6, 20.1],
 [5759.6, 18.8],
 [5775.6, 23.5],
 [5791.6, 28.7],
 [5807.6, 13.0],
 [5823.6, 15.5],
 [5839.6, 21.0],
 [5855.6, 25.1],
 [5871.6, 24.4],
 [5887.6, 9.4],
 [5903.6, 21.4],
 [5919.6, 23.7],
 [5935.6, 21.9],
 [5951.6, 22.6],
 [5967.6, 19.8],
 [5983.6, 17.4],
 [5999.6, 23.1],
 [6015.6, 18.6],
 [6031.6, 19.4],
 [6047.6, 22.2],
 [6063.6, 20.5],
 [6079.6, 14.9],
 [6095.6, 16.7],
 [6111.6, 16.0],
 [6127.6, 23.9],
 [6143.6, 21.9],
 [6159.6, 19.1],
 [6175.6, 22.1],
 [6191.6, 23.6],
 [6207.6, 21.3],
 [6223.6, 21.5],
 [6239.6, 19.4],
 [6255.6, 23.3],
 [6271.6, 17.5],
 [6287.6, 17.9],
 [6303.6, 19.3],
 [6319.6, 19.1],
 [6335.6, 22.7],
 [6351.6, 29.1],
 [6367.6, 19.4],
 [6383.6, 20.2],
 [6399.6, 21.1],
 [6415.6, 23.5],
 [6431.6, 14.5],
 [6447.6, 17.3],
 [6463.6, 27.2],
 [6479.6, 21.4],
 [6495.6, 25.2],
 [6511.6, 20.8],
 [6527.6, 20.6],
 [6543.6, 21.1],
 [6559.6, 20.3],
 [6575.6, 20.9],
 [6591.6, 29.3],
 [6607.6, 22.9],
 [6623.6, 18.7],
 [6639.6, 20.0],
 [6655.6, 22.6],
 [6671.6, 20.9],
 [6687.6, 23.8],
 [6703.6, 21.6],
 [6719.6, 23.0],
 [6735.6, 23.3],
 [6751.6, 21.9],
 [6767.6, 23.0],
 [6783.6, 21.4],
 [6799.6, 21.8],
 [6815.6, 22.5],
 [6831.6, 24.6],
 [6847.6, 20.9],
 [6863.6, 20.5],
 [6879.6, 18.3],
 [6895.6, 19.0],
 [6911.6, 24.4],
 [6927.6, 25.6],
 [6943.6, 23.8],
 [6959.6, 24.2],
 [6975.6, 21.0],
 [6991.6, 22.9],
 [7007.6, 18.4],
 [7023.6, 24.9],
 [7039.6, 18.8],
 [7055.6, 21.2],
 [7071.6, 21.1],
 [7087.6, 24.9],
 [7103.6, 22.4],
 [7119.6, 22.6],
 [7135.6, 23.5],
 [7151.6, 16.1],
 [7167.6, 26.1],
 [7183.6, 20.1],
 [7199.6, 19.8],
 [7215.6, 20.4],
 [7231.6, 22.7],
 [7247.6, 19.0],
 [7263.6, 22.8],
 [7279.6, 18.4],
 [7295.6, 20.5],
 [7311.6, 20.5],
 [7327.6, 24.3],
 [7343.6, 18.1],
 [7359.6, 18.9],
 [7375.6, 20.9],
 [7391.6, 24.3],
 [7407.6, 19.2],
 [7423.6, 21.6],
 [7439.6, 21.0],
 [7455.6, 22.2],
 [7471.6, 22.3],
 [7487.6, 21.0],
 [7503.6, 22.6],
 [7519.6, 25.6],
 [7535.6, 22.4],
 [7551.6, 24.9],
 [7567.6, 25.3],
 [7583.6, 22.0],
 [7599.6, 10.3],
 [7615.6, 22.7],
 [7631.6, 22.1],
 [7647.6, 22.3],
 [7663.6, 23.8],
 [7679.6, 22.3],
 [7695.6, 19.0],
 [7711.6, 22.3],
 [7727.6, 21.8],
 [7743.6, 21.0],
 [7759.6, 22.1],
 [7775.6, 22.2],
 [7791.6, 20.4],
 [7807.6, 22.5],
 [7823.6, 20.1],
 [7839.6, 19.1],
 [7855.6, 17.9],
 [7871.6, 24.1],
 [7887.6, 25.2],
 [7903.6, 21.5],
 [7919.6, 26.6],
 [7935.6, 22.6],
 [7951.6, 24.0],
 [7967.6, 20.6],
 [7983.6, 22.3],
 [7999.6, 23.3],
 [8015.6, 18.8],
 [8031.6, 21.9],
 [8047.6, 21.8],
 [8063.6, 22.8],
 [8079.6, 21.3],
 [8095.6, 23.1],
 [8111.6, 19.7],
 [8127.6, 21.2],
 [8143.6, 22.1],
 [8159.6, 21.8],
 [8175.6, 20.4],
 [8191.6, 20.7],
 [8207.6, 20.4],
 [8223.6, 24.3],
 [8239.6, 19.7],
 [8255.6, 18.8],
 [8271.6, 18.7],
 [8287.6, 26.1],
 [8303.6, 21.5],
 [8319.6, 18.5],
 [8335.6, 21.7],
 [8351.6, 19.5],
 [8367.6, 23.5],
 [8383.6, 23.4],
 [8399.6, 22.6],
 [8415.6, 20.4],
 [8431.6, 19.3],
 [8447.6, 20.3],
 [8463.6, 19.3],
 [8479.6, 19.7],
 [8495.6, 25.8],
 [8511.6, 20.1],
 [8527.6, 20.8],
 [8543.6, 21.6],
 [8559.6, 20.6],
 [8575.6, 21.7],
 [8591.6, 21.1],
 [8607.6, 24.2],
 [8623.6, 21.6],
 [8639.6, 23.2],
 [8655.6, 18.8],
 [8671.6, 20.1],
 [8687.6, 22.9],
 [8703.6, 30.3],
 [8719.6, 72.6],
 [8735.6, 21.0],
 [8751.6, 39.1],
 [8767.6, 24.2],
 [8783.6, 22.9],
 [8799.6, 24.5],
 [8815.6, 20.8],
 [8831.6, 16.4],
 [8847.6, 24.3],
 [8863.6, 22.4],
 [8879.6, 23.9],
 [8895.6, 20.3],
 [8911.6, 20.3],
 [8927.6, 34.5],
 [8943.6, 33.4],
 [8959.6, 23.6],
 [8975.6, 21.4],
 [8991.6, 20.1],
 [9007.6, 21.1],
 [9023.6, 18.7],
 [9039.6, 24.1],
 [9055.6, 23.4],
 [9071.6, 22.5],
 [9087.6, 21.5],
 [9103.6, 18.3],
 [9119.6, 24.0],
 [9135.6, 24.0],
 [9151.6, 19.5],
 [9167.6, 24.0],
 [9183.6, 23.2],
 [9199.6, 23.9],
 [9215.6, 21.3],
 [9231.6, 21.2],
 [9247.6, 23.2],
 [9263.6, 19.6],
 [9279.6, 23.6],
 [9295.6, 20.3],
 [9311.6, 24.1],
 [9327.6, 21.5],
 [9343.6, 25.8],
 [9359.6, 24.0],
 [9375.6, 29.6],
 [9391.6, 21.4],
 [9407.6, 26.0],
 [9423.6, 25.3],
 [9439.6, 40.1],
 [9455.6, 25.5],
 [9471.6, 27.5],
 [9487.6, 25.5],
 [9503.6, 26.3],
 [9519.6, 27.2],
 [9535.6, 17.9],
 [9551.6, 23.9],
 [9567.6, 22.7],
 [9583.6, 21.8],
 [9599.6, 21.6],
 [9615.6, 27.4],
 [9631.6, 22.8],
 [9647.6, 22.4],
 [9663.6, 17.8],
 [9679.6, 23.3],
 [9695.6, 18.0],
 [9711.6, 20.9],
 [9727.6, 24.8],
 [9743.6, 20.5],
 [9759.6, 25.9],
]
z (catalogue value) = 0.329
